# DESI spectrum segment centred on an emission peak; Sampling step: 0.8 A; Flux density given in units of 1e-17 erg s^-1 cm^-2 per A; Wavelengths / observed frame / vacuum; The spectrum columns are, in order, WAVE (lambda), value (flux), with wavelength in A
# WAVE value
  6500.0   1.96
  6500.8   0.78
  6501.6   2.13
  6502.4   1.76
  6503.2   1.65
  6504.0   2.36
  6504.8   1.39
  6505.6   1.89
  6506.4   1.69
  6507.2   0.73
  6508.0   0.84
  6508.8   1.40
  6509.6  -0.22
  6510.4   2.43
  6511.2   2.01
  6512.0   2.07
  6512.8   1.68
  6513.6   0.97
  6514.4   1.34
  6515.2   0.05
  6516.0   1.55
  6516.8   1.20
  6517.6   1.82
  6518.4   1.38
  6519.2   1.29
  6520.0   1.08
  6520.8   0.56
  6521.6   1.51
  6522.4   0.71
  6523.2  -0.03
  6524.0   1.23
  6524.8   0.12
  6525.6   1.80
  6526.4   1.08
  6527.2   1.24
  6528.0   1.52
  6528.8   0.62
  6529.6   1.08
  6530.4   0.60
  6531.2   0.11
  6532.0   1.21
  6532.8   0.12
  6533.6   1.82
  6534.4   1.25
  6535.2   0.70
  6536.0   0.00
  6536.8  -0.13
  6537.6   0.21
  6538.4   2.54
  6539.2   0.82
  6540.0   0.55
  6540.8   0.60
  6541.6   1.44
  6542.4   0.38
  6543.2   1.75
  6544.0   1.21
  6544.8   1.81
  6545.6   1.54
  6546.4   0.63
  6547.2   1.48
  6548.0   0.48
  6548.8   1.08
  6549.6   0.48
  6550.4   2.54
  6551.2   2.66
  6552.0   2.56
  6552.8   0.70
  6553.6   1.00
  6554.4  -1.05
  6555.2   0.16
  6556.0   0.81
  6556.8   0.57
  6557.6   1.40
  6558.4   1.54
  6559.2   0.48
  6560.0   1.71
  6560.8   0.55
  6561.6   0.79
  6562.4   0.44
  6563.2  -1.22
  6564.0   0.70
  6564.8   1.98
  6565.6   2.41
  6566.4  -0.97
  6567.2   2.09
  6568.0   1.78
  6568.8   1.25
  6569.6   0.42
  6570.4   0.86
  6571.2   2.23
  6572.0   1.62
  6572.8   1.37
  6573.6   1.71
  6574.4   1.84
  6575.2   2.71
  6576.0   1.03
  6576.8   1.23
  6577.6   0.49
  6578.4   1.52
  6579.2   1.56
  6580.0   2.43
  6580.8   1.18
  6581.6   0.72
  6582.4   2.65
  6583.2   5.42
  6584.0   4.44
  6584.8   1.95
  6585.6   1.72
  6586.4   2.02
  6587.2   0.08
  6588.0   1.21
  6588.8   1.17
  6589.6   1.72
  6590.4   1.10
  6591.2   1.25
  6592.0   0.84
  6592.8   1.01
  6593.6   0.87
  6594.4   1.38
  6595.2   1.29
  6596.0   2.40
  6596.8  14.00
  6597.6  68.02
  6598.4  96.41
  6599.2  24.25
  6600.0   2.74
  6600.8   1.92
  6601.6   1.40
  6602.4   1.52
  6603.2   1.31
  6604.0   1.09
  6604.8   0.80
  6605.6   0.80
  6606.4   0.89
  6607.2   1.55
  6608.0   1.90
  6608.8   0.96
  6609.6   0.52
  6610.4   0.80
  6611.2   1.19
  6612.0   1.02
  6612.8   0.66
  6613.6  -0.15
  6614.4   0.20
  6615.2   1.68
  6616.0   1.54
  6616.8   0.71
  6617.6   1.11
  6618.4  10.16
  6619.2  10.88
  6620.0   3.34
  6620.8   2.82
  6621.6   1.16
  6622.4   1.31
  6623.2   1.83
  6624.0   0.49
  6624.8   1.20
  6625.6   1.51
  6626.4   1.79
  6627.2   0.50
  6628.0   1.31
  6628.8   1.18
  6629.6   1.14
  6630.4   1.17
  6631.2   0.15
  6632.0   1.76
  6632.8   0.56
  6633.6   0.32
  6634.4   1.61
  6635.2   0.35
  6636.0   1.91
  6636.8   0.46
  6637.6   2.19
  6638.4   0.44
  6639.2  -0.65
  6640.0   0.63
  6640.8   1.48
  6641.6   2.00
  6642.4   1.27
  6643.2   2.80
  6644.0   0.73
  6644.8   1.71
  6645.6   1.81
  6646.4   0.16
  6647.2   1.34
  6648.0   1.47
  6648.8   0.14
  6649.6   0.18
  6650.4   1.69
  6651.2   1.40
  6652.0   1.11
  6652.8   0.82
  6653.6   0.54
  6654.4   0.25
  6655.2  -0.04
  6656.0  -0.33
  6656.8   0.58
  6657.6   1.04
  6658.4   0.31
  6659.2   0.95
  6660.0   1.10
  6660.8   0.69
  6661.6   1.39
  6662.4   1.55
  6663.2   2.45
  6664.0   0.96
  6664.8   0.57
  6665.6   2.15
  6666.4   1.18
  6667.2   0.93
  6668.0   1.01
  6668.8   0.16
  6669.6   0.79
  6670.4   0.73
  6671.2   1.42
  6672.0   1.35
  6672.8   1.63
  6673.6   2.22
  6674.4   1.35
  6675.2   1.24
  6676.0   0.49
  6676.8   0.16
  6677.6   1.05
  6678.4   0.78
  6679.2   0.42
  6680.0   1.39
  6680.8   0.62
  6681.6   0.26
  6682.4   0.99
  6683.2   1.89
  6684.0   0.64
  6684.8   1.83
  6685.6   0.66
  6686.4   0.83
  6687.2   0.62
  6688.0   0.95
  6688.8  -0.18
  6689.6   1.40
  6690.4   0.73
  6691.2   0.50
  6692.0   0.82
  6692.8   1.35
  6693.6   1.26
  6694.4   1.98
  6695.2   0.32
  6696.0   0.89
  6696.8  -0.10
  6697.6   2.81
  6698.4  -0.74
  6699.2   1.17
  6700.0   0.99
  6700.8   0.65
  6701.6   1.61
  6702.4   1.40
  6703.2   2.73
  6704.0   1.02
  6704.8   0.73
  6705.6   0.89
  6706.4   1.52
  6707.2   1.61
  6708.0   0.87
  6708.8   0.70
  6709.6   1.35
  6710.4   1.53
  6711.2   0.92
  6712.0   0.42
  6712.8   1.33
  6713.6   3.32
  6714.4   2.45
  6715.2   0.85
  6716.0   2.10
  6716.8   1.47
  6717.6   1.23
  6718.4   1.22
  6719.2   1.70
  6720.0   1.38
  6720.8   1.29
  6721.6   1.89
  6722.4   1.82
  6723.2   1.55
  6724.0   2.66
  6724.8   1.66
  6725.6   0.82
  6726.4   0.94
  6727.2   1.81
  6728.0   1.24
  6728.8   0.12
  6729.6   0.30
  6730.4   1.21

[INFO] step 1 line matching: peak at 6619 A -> [N II] 6583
